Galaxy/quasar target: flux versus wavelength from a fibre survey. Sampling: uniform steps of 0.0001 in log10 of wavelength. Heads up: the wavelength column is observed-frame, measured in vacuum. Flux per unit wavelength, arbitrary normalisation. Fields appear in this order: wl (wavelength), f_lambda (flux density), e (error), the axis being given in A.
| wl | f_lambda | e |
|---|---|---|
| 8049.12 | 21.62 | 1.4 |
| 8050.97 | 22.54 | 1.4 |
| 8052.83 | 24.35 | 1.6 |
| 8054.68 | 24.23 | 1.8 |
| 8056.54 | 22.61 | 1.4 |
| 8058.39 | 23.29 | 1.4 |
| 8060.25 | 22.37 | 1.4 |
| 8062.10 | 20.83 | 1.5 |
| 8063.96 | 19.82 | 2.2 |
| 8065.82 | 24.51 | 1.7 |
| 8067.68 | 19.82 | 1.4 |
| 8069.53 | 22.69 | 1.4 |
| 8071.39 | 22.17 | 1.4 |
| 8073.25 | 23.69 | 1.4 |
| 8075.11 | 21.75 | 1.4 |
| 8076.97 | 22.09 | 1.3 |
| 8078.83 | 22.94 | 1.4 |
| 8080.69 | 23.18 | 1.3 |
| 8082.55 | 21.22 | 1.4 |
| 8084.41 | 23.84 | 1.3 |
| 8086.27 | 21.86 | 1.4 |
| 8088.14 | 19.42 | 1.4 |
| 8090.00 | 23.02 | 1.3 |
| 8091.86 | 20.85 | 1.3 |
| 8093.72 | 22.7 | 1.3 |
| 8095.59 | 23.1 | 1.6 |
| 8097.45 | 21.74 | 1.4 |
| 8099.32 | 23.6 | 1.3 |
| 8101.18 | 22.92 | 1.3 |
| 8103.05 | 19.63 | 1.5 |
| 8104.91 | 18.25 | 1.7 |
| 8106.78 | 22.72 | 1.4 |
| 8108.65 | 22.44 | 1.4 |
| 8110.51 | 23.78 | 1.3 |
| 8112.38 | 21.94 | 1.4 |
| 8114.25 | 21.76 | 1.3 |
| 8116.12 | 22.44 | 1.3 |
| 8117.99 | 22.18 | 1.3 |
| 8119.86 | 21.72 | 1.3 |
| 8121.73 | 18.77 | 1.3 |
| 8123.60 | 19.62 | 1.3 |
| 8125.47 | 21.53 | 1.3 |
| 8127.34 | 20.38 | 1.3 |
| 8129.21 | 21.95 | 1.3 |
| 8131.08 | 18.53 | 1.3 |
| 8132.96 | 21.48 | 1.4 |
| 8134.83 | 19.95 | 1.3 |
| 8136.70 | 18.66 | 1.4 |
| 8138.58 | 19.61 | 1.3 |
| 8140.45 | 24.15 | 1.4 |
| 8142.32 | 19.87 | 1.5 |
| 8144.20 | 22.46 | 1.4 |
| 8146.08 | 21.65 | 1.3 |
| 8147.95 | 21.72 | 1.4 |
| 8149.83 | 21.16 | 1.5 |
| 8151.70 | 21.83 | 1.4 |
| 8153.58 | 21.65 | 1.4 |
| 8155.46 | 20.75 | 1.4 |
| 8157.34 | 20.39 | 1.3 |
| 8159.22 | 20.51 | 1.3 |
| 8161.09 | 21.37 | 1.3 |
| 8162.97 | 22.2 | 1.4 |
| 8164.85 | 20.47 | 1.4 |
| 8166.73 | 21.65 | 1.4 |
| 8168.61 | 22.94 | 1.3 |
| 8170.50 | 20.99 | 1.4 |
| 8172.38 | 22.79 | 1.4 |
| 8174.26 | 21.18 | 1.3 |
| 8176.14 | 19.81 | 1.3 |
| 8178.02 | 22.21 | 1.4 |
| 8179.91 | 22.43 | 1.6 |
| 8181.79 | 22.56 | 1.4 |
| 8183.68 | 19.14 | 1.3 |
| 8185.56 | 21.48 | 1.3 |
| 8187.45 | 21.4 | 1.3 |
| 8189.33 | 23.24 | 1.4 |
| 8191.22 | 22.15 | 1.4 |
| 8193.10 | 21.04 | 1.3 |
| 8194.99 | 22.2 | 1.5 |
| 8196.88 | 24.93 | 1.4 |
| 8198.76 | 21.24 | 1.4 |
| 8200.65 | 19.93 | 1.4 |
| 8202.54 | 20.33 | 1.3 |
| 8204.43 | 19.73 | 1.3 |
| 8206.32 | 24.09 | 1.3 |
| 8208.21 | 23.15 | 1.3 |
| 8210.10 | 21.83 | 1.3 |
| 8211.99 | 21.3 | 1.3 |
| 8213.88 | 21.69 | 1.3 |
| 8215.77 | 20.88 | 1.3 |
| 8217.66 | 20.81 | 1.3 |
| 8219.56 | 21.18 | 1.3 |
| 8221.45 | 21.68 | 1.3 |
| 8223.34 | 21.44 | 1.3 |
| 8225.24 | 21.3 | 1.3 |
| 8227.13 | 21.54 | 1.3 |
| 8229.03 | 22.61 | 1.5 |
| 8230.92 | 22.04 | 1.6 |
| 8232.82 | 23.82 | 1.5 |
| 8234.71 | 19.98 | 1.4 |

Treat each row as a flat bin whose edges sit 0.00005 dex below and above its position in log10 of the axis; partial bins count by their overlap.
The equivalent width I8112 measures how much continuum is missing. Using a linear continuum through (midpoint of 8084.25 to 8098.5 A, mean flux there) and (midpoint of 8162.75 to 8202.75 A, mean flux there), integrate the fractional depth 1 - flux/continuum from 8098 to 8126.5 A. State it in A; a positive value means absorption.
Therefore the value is 0.5 A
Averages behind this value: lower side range 22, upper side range 21.7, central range 21.5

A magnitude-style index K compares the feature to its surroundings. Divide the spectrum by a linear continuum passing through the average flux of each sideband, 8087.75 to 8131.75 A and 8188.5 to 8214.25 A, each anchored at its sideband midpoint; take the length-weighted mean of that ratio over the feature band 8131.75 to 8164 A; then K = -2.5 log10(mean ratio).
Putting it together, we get 0.03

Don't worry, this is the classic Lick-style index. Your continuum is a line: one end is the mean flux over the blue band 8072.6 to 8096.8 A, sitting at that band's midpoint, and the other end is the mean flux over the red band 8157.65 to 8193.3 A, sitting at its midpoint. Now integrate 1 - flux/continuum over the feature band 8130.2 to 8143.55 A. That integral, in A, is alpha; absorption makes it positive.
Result 0.9 A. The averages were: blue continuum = 22.3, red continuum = 21.5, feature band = 20.4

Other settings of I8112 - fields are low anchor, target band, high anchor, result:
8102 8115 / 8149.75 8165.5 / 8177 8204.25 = 0.3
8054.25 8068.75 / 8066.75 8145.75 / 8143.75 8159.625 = 0.6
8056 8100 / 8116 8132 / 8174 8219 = 0.9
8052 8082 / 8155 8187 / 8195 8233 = 0.9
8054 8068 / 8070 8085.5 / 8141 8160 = -0.4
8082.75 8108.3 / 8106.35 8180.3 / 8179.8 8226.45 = 1.4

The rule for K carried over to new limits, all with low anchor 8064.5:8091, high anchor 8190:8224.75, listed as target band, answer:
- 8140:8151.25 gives 0.010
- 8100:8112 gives 0.022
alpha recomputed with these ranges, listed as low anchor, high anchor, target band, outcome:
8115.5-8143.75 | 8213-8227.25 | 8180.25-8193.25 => -0.3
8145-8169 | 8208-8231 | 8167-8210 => -0.6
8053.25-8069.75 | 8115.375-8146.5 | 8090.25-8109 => -0.3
